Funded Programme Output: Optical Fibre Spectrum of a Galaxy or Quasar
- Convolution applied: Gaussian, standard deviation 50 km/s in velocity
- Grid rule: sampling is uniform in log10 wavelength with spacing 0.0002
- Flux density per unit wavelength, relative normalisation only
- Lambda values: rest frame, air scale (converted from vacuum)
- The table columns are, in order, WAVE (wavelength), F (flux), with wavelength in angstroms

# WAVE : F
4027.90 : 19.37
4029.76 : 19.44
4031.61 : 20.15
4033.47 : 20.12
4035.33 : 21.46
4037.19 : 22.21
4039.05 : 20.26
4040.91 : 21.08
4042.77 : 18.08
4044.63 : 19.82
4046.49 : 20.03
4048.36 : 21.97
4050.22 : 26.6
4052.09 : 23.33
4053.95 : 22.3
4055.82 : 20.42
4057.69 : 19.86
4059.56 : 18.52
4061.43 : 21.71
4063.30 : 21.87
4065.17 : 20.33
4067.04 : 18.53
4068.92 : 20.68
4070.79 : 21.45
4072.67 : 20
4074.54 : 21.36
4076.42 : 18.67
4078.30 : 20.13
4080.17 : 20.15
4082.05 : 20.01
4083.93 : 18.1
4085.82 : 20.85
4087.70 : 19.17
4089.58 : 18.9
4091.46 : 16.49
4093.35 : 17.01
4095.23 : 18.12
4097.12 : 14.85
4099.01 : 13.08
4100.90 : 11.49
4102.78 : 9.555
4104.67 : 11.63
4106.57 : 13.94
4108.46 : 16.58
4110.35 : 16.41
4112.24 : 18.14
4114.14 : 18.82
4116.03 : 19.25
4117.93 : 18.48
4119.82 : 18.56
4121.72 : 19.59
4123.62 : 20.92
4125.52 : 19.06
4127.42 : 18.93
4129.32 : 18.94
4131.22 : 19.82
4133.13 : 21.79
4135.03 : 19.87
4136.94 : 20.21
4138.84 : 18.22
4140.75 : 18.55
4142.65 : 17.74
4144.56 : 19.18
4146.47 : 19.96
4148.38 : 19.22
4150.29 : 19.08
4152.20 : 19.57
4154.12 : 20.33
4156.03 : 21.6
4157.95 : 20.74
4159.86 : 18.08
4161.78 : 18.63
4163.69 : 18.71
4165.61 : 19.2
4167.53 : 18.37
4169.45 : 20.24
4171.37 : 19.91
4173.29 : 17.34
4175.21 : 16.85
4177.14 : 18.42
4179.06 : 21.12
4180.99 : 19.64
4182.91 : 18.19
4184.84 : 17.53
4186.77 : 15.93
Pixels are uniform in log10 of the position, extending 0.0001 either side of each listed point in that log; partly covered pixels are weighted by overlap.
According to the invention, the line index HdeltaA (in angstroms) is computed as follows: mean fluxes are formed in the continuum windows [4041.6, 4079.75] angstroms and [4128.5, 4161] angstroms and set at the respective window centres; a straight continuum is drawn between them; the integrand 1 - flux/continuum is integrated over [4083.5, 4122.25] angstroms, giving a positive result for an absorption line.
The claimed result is 6.9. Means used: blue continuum 20.8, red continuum 19.6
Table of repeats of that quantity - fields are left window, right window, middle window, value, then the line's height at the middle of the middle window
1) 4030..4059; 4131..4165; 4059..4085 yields 0.7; 20.7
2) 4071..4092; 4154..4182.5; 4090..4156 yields 5.4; 19.4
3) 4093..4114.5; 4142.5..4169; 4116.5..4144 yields -3.6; 17.1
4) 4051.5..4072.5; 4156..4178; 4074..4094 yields 1.2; 20.4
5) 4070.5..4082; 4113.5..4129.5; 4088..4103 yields 3.4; 19.8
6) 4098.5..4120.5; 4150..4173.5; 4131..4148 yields -1.6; 17.8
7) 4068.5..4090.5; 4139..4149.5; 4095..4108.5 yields 4.4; 19.6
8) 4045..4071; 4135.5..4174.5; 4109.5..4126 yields 1.0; 20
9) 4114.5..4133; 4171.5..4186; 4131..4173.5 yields -1.2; 18.9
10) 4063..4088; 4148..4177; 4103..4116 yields 2.6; 19.7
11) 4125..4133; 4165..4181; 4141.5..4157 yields -0.3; 19.2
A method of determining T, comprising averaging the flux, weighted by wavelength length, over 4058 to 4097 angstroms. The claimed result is 19.5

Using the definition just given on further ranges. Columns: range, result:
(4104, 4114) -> 15.7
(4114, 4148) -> 19.3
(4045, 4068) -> 21.2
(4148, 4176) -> 19.2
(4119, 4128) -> 19.4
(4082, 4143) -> 17.6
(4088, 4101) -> 16.1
